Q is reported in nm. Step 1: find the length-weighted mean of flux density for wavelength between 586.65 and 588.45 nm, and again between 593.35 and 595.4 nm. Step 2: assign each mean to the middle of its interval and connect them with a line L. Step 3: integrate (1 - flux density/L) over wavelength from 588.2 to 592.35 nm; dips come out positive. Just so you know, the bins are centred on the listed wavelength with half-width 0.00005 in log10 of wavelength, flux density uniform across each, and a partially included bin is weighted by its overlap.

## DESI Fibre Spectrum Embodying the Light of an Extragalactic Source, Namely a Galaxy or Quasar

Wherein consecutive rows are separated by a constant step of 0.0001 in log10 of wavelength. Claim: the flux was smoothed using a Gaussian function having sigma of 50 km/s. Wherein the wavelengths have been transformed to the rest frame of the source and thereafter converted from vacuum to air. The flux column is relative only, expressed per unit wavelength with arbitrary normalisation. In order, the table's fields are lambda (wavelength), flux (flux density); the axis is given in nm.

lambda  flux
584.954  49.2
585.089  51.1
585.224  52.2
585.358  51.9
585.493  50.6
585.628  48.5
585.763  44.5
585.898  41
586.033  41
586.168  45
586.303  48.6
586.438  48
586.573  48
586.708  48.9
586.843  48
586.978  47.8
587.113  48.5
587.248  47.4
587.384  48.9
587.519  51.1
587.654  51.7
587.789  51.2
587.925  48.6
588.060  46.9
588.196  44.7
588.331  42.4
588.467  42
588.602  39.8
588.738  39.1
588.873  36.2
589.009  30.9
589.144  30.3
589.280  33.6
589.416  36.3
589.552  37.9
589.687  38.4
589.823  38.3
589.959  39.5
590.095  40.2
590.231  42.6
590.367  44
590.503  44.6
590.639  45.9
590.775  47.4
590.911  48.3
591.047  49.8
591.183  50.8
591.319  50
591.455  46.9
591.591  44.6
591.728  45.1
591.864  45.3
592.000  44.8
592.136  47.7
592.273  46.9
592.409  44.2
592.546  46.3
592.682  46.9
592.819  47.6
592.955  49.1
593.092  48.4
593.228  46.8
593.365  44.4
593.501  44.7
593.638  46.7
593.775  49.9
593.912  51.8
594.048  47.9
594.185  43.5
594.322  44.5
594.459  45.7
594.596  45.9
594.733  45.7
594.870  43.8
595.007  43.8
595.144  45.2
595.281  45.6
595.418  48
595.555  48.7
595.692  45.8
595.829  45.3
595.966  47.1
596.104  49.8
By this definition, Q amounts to 0.42 nm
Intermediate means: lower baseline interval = 48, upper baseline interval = 46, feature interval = 42.4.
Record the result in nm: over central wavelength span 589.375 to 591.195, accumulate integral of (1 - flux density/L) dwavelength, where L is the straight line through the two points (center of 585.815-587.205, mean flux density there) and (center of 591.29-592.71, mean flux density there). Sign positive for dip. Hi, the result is 0.13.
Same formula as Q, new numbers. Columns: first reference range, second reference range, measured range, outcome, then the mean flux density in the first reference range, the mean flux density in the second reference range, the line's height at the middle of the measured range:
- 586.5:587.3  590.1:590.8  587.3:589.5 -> 0.213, 48.2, 44.3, 46.5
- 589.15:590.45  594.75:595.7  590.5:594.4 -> -0.452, 38.6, 45.9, 42.1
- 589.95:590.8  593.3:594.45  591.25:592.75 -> -0.043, 43.5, 46.6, 45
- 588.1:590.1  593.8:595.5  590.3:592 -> -0.242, 38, 46.1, 41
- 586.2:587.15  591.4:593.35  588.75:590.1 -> 0.320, 48.2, 46.4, 47.3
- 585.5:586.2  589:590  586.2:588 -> -0.322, 44.5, 35.8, 41.5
